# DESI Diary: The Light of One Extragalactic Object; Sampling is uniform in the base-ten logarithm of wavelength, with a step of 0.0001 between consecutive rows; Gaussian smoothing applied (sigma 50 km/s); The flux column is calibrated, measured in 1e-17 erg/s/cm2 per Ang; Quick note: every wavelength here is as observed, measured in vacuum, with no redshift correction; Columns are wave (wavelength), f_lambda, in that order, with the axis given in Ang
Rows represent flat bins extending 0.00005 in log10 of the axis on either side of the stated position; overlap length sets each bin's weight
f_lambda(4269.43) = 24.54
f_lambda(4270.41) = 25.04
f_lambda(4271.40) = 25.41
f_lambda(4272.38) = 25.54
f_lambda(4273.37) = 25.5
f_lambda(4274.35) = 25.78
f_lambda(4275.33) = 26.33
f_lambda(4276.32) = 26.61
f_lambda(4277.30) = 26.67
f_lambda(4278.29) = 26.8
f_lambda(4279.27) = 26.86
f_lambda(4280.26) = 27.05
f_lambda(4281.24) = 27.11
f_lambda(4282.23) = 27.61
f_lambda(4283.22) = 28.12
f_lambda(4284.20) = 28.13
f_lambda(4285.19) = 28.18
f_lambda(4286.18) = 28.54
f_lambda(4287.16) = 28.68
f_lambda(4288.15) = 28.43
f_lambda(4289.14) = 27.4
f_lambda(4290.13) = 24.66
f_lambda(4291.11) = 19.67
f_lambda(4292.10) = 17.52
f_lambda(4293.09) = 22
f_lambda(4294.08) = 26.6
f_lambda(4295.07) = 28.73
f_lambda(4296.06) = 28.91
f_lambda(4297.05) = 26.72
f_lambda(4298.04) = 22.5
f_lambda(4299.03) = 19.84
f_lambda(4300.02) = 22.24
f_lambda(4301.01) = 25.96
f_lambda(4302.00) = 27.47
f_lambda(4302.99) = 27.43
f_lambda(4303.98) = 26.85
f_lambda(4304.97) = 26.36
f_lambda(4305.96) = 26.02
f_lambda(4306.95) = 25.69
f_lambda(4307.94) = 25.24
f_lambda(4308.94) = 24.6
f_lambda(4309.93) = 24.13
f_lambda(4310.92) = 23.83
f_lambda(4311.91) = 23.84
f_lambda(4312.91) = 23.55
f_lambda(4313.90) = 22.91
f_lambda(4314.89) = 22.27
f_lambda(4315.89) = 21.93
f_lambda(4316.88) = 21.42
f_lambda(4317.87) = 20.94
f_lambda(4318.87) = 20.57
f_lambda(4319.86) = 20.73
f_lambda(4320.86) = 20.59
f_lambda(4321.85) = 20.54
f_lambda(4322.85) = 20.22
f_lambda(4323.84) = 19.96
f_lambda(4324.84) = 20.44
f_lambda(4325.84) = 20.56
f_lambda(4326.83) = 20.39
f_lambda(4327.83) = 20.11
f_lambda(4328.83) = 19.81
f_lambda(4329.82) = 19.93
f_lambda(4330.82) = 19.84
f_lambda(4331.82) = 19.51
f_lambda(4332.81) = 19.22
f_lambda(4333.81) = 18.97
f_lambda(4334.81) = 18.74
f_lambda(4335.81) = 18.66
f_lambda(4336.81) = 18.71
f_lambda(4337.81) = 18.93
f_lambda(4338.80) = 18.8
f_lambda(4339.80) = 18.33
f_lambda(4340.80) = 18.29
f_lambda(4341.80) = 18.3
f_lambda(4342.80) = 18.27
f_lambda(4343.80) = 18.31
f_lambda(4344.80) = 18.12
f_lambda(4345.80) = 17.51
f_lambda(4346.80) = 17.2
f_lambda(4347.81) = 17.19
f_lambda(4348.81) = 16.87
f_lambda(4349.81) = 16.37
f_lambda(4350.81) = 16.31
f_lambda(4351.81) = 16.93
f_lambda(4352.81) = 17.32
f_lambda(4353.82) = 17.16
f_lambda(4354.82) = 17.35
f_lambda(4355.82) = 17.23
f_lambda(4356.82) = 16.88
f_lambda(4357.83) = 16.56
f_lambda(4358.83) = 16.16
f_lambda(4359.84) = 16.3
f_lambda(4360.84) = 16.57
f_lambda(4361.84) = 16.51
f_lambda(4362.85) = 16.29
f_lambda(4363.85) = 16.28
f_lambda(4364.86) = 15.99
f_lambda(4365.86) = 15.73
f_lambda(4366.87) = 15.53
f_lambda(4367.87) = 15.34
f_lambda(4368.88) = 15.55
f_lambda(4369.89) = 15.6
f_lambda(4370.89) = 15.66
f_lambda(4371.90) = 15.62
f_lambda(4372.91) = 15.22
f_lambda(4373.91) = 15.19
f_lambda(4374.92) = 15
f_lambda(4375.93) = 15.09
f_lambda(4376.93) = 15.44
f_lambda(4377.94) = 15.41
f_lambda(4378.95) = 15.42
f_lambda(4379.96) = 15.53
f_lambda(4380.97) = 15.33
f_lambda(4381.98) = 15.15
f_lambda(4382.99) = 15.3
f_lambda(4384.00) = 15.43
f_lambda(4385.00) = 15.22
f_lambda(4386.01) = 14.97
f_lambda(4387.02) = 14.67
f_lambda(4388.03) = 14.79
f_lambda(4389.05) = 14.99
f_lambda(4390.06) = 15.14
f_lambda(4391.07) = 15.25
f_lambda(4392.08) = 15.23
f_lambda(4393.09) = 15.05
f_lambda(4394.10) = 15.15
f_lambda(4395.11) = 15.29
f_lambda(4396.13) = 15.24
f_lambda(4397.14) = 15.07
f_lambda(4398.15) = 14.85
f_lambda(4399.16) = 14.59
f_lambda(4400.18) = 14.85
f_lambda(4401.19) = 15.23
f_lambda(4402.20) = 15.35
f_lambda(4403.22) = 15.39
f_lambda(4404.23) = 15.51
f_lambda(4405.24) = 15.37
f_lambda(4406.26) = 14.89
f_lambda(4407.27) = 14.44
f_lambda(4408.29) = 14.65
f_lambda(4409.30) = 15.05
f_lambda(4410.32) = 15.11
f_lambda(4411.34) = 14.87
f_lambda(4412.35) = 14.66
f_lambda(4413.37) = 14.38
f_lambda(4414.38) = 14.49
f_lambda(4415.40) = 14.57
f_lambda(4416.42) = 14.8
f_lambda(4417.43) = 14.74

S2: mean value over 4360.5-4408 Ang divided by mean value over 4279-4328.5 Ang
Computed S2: 0.6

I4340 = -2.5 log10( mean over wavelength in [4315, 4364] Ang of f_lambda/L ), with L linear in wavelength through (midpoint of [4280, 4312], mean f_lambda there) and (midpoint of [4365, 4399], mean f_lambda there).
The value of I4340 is 0.10 mag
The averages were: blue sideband 25.7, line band 18.6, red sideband 15.3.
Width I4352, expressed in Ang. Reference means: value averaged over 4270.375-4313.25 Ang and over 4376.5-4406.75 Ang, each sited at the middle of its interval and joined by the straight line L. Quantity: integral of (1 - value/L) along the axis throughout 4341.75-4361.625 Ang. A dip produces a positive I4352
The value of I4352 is 2.3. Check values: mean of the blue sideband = 25.7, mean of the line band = 17.1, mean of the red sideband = 15.2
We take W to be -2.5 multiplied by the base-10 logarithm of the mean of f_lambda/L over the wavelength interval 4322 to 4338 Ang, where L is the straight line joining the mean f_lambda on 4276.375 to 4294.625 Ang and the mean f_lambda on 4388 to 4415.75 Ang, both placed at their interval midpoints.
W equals 0.12 mag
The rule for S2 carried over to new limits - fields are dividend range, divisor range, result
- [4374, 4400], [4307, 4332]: 0.70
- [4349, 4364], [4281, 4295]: 0.64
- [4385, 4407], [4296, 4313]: 0.60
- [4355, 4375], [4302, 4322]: 0.68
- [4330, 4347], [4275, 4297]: 0.71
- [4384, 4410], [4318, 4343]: 0.77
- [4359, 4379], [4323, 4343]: 0.81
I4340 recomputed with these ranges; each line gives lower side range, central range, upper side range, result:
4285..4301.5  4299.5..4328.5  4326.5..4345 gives -0.04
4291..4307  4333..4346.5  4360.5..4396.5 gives 0.09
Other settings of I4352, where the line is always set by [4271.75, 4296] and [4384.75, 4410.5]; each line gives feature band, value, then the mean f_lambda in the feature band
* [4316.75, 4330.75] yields 1.20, 20.4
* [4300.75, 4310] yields -0.74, 26.1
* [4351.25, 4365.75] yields 1.72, 16.7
